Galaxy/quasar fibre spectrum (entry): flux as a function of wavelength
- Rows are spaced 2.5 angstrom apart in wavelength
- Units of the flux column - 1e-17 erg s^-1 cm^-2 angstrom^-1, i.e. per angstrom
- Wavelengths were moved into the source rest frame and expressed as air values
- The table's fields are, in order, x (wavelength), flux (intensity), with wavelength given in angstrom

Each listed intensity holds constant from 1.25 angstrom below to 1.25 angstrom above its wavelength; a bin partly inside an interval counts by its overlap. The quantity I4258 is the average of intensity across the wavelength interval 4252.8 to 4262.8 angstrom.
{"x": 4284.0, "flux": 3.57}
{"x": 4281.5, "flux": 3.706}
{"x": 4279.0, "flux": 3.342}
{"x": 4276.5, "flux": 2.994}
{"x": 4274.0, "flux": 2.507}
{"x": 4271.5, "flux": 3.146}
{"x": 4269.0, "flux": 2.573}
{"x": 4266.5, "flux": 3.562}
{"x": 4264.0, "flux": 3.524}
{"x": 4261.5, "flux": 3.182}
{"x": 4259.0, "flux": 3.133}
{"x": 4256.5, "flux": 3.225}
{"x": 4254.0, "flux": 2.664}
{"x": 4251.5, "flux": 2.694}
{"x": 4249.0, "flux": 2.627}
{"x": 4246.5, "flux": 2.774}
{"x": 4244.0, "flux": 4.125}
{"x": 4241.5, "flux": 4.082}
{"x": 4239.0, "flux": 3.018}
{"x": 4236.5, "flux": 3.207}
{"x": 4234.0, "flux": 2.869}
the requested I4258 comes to 3.06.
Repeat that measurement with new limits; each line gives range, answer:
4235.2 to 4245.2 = 3.6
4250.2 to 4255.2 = 2.68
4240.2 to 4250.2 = 3.4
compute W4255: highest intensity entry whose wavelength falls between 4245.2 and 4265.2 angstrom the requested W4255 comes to 3.524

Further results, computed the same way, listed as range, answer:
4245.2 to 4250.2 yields 2.774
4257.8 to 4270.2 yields 3.562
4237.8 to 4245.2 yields 4.125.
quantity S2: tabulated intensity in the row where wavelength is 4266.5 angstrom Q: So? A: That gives 3.562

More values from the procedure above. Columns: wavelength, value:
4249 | 2.627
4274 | 2.507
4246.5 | 2.774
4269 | 2.573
